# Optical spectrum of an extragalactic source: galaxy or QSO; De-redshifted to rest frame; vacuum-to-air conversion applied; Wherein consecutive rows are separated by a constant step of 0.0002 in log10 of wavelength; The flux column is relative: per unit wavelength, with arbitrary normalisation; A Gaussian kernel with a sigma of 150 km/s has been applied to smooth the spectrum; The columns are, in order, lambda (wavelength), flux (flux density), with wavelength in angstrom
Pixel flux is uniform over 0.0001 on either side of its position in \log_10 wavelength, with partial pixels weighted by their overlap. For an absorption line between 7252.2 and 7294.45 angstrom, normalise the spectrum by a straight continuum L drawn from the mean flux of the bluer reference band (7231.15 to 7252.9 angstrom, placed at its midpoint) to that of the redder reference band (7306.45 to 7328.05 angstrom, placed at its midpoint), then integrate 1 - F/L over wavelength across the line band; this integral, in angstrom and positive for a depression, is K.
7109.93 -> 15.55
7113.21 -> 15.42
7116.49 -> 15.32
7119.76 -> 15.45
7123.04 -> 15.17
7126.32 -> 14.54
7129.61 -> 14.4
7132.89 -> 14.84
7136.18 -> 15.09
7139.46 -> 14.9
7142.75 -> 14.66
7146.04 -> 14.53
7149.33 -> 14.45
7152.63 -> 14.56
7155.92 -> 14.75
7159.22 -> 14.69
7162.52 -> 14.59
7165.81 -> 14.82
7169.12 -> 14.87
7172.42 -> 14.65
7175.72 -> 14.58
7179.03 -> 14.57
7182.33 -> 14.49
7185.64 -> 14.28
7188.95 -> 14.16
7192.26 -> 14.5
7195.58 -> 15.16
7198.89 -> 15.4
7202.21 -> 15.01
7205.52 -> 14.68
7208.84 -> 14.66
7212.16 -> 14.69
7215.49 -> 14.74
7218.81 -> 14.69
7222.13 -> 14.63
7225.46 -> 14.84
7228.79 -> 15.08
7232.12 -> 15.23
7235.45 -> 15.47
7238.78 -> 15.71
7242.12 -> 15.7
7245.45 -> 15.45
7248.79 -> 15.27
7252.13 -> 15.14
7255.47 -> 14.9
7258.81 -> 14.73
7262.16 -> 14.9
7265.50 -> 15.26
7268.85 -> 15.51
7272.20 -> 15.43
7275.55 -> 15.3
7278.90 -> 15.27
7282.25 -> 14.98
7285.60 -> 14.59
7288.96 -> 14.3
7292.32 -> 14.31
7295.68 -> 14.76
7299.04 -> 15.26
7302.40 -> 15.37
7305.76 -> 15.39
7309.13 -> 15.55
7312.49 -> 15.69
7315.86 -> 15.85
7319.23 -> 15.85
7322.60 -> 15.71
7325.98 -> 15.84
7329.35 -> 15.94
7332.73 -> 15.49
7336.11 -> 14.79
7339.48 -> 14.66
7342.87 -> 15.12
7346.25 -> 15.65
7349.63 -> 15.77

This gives 1.6 angstrom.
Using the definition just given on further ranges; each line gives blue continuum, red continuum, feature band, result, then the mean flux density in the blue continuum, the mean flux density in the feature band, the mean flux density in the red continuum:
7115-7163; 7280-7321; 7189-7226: 0.4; 14.8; 14.8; 15.2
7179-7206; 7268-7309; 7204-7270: -0.9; 14.7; 15.1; 15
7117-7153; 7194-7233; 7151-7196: 0.7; 14.8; 14.6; 14.9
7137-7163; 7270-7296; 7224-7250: -1.0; 14.7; 15.3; 14.9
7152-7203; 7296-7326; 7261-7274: 0.0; 14.7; 15.3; 15.6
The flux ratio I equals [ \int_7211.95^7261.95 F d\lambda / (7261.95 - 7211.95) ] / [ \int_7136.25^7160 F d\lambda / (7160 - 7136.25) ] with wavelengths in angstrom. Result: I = 1.0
